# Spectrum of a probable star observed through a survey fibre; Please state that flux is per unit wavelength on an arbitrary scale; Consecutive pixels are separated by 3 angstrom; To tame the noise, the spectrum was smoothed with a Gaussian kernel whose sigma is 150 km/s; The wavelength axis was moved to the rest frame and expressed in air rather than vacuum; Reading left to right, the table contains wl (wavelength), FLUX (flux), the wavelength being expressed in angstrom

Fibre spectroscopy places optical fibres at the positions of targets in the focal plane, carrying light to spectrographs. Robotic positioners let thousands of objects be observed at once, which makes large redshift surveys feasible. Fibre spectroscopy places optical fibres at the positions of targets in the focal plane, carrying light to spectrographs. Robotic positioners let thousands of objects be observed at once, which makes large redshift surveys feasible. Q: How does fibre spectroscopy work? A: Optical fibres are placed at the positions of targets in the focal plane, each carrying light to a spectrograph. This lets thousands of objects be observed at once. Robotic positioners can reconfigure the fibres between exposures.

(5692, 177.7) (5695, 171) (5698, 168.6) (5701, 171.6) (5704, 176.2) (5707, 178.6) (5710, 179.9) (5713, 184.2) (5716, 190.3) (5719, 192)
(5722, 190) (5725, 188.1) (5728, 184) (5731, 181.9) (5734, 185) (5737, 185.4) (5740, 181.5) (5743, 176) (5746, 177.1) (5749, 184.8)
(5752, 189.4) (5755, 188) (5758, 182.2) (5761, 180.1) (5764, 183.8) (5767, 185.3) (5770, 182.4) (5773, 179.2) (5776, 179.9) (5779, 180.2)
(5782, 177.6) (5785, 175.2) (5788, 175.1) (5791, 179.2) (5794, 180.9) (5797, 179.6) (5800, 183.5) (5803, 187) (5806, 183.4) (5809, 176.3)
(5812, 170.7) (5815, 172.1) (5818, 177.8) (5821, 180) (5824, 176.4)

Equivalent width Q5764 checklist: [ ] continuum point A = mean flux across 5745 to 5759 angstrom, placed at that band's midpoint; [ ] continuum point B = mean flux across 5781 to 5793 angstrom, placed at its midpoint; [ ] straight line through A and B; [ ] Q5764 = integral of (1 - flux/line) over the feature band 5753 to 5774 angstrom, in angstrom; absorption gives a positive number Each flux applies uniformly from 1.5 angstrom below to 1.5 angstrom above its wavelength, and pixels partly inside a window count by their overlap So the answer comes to -0.1 angstrom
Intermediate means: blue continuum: 185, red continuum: 177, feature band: 183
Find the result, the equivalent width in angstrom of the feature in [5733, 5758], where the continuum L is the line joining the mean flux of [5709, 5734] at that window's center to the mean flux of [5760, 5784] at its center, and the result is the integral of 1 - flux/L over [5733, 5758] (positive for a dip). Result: 0.07 angstrom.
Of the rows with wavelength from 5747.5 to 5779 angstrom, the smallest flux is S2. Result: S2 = 179.2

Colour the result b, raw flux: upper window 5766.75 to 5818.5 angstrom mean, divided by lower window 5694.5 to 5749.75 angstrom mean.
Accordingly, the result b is 0.99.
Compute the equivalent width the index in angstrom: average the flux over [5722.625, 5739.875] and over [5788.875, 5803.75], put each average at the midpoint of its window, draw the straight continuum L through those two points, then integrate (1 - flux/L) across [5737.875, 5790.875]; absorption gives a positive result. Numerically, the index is 0.6 angstrom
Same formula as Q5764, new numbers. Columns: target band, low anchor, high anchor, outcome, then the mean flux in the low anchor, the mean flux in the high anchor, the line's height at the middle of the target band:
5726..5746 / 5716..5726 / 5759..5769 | 0.6 angstrom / 190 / 183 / 188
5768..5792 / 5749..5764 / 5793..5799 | 0.5 angstrom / 185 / 180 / 182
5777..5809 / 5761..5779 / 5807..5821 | -0.3 angstrom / 182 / 175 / 178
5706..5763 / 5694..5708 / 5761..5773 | -2.0 angstrom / 173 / 183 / 178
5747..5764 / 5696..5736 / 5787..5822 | -0.4 angstrom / 182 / 179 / 181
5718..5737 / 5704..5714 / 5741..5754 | -0.6 angstrom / 180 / 182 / 181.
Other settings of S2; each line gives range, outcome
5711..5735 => 181.9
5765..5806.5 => 175.1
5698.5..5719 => 171.6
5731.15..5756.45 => 176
